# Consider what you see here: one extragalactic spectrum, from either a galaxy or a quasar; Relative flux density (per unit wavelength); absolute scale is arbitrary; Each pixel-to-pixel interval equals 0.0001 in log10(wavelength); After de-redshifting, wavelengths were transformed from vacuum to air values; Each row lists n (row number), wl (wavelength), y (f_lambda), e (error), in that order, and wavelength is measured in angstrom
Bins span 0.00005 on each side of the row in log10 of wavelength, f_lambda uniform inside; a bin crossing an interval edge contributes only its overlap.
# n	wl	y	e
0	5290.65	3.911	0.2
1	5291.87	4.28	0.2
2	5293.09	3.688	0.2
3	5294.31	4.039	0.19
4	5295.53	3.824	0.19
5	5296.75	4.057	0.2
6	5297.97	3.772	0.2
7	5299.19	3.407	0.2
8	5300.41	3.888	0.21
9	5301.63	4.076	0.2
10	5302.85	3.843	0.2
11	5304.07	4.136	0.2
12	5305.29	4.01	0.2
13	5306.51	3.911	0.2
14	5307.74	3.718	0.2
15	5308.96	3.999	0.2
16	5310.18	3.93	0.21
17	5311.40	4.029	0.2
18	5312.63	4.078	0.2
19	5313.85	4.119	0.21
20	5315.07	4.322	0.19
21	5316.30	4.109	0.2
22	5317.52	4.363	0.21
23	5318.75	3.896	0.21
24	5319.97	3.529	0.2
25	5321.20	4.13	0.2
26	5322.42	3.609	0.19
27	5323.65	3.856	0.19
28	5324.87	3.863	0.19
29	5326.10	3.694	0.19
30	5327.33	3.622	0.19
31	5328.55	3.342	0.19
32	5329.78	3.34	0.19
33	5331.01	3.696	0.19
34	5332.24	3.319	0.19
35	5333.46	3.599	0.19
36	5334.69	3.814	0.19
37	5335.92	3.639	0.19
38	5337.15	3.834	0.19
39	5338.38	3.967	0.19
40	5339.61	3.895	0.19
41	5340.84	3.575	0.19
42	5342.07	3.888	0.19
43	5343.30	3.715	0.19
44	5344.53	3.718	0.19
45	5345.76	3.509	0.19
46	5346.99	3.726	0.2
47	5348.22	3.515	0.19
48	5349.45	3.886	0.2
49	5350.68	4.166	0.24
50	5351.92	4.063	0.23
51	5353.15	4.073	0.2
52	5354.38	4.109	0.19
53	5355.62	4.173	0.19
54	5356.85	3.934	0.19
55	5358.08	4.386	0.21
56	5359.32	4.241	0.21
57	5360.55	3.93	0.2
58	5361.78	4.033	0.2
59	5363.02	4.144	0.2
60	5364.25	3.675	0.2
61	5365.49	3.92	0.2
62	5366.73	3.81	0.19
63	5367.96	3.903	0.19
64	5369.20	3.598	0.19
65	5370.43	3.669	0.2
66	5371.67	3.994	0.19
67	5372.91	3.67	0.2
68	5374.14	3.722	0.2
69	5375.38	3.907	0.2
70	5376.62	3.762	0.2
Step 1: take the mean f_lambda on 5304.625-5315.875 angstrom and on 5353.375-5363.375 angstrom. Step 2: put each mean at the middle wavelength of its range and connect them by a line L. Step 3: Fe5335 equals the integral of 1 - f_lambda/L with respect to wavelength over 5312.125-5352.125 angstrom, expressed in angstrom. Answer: 2.6 angstrom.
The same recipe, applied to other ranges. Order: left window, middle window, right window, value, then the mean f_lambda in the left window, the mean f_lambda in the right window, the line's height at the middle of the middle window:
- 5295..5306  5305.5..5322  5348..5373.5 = -0.42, 3.89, 3.95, 3.91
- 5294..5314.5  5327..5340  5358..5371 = 0.95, 3.93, 3.92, 3.93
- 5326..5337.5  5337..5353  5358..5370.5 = -0.38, 3.58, 3.93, 3.72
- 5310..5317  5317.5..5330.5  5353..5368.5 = 1.18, 4.11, 4.03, 4.09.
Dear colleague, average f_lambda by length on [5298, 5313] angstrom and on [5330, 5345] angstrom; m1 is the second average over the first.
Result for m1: 0.95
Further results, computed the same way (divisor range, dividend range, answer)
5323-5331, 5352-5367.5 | 1.11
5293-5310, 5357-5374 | 1.01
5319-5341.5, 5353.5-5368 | 1.09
